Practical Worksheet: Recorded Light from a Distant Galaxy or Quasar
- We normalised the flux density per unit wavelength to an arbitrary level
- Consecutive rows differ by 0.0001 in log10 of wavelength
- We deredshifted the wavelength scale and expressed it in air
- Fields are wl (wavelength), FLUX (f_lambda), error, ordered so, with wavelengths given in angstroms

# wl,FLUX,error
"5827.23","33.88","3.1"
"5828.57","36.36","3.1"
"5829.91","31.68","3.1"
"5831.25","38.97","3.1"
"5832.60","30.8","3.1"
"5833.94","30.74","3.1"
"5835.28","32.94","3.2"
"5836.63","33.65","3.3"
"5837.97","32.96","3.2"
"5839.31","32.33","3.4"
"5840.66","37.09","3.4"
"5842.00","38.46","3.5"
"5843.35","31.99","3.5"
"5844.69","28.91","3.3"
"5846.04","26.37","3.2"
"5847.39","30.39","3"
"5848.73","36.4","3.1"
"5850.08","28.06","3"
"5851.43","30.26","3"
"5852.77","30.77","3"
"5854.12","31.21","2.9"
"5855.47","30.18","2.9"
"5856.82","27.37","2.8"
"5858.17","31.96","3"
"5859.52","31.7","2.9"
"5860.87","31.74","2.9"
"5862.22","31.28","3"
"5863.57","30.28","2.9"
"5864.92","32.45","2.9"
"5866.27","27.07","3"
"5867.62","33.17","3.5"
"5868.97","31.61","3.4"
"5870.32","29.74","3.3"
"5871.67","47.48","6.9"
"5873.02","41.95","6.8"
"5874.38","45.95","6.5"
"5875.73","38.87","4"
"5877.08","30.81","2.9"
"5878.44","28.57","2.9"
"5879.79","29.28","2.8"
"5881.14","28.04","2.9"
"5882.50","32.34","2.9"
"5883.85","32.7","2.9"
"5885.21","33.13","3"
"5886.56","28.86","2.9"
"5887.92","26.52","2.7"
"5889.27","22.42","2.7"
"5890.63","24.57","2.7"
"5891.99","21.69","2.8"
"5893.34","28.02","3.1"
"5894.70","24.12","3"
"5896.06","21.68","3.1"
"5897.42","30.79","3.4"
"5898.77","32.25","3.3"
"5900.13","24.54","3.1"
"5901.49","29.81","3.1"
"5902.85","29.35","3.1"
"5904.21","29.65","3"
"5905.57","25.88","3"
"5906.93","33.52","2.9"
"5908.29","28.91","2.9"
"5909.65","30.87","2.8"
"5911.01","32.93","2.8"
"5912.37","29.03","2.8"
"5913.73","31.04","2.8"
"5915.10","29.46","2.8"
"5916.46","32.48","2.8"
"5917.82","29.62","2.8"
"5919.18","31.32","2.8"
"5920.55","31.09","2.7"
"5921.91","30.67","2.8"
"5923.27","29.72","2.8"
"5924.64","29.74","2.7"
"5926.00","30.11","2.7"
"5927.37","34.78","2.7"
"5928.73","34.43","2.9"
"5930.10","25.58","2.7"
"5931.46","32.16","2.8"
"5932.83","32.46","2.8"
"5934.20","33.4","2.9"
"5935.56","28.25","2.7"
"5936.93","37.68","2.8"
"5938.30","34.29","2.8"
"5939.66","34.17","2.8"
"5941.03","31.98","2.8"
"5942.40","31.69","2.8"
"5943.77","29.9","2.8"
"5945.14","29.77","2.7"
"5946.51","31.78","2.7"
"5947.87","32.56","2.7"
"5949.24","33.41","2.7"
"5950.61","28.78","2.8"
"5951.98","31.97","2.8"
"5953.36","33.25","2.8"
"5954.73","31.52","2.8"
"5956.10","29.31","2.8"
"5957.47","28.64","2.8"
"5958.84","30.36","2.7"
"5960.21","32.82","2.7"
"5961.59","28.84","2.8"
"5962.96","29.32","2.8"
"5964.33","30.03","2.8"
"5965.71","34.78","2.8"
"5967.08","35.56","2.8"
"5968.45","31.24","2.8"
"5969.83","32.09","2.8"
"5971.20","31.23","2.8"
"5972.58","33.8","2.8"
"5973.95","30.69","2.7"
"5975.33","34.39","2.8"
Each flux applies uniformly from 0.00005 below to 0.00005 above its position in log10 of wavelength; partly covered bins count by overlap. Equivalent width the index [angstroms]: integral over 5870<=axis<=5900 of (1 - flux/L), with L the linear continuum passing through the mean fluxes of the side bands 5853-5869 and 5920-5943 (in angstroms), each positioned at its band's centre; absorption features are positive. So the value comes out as 0.3 angstroms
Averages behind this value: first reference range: 30.8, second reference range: 31.9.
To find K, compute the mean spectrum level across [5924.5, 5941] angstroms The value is 32.3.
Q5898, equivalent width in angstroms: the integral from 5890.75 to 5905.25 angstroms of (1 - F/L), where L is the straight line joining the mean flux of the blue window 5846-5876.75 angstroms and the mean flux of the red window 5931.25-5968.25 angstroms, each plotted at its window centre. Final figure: 2.4 angstroms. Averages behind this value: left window 33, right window 31.8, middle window 27.1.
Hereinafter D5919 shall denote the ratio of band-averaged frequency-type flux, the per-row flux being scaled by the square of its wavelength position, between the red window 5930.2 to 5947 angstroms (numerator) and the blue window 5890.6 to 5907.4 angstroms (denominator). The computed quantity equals 1.19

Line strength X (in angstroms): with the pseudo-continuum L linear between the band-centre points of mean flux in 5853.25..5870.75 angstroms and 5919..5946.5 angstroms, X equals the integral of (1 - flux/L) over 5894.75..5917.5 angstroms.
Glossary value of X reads 1.42 angstroms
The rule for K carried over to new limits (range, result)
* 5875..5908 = 28.7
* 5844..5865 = 30.5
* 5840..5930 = 30.8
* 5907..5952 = 31.4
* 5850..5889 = 32.2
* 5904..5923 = 30.5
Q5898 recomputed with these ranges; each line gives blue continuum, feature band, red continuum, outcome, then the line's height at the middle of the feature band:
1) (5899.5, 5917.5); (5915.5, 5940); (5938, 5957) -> -0.8 angstroms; 30.7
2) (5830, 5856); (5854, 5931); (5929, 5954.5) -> 3.5 angstroms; 32.1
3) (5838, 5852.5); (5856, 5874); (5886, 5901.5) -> -2.2 angstroms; 29.6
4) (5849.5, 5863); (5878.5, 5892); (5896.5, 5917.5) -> 0.8 angstroms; 30.2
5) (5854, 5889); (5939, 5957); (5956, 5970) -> -0.1 angstroms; 31.4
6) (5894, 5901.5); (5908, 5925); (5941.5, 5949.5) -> -1.1 angstroms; 28.7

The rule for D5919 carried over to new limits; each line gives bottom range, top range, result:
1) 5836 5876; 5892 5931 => 0.91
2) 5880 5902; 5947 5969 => 1.16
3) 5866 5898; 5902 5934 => 1.01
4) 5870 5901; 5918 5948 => 1.05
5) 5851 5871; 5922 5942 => 1.07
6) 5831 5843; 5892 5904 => 0.82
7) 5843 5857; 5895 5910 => 0.97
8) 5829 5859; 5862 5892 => 1.01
